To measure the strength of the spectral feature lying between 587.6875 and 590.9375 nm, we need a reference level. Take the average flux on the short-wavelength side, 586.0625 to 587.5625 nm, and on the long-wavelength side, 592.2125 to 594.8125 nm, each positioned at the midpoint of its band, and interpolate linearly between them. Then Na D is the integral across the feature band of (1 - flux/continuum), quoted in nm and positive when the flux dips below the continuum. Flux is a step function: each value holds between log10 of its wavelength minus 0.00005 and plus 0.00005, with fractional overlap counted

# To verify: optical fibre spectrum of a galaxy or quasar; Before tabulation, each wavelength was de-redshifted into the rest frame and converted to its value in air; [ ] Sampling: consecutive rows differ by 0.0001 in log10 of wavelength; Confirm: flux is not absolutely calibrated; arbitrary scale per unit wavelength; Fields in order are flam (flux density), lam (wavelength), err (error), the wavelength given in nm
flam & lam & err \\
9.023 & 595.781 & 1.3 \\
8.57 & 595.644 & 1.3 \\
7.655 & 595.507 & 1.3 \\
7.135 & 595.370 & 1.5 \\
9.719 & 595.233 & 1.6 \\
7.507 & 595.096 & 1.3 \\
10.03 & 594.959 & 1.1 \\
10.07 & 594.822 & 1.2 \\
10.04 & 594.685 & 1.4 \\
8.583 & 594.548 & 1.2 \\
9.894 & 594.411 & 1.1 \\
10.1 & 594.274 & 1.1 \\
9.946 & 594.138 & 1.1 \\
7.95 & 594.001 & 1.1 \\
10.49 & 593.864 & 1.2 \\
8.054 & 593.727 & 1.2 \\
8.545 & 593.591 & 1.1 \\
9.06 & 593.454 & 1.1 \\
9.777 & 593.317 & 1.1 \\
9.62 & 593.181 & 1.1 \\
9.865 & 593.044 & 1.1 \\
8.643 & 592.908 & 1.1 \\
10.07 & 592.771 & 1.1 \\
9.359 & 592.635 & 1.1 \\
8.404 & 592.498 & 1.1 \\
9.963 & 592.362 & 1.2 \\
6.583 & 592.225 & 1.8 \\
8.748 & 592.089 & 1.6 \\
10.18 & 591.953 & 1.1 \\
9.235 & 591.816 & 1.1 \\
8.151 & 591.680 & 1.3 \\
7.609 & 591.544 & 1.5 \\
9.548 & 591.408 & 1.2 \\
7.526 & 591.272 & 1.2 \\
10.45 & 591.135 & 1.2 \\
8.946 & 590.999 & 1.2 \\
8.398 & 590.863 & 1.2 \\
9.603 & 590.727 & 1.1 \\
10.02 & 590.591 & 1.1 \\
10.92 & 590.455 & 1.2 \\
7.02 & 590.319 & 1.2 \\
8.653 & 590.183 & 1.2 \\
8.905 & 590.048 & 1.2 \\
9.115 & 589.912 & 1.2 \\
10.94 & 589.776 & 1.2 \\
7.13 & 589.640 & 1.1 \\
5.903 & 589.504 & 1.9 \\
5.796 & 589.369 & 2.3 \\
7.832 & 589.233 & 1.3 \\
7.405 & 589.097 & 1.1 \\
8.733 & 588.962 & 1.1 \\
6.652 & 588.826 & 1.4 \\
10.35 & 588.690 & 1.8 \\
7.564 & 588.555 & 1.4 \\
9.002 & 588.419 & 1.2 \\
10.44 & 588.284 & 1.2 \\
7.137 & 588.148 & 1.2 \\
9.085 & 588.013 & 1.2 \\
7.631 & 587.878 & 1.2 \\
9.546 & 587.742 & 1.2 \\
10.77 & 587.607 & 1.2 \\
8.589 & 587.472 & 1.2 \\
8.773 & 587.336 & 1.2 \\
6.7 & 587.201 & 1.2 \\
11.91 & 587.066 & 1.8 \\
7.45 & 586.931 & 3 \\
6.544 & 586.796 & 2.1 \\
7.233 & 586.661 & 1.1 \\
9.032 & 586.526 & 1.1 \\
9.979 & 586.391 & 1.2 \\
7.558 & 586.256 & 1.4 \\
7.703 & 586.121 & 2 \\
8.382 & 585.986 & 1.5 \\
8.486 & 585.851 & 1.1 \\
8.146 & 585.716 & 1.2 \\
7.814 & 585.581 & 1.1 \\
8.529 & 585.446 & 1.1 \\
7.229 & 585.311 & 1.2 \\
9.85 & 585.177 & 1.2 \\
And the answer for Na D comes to 0.08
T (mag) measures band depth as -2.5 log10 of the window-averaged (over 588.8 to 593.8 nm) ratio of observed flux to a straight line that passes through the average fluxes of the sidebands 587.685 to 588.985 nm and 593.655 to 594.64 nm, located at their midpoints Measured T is 0.03 mag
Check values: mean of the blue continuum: 8.6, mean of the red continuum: 9.31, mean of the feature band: 8.71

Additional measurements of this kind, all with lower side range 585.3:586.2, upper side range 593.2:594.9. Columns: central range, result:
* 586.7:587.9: -0.04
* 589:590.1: 0.10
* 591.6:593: 0.02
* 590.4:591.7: -0.03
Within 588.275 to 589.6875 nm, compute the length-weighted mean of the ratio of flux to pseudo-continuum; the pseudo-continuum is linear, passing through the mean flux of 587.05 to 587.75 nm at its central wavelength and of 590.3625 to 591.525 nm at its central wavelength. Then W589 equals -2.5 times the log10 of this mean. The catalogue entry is 0.18 mag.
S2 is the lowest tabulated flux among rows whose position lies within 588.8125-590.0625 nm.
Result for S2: 5.796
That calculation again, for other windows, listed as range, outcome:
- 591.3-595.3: 6.583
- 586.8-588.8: 6.7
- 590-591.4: 7.02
